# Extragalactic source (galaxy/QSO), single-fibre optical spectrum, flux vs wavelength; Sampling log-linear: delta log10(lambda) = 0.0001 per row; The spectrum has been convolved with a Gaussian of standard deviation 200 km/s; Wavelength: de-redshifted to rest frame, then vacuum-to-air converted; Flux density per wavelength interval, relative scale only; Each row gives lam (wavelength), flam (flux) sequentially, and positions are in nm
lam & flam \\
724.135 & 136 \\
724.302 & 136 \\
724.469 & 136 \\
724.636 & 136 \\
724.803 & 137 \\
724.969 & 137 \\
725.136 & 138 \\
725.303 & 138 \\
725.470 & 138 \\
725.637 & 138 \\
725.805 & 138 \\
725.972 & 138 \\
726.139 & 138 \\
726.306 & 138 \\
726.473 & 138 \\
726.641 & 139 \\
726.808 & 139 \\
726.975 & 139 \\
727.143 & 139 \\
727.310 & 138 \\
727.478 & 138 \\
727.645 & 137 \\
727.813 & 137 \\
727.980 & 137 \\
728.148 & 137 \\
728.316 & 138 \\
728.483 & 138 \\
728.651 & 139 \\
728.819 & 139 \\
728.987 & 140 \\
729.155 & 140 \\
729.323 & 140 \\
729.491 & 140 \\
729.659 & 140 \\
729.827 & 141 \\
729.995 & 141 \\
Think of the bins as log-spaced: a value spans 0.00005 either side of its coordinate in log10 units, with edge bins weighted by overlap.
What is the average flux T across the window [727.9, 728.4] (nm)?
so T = 137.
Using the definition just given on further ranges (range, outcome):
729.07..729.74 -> 140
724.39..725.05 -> 137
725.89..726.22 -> 138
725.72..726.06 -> 138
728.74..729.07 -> 139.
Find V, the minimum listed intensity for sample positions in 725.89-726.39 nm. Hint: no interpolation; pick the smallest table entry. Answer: 138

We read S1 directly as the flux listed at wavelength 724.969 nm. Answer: 137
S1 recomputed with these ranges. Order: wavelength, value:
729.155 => 140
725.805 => 138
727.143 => 139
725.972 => 138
